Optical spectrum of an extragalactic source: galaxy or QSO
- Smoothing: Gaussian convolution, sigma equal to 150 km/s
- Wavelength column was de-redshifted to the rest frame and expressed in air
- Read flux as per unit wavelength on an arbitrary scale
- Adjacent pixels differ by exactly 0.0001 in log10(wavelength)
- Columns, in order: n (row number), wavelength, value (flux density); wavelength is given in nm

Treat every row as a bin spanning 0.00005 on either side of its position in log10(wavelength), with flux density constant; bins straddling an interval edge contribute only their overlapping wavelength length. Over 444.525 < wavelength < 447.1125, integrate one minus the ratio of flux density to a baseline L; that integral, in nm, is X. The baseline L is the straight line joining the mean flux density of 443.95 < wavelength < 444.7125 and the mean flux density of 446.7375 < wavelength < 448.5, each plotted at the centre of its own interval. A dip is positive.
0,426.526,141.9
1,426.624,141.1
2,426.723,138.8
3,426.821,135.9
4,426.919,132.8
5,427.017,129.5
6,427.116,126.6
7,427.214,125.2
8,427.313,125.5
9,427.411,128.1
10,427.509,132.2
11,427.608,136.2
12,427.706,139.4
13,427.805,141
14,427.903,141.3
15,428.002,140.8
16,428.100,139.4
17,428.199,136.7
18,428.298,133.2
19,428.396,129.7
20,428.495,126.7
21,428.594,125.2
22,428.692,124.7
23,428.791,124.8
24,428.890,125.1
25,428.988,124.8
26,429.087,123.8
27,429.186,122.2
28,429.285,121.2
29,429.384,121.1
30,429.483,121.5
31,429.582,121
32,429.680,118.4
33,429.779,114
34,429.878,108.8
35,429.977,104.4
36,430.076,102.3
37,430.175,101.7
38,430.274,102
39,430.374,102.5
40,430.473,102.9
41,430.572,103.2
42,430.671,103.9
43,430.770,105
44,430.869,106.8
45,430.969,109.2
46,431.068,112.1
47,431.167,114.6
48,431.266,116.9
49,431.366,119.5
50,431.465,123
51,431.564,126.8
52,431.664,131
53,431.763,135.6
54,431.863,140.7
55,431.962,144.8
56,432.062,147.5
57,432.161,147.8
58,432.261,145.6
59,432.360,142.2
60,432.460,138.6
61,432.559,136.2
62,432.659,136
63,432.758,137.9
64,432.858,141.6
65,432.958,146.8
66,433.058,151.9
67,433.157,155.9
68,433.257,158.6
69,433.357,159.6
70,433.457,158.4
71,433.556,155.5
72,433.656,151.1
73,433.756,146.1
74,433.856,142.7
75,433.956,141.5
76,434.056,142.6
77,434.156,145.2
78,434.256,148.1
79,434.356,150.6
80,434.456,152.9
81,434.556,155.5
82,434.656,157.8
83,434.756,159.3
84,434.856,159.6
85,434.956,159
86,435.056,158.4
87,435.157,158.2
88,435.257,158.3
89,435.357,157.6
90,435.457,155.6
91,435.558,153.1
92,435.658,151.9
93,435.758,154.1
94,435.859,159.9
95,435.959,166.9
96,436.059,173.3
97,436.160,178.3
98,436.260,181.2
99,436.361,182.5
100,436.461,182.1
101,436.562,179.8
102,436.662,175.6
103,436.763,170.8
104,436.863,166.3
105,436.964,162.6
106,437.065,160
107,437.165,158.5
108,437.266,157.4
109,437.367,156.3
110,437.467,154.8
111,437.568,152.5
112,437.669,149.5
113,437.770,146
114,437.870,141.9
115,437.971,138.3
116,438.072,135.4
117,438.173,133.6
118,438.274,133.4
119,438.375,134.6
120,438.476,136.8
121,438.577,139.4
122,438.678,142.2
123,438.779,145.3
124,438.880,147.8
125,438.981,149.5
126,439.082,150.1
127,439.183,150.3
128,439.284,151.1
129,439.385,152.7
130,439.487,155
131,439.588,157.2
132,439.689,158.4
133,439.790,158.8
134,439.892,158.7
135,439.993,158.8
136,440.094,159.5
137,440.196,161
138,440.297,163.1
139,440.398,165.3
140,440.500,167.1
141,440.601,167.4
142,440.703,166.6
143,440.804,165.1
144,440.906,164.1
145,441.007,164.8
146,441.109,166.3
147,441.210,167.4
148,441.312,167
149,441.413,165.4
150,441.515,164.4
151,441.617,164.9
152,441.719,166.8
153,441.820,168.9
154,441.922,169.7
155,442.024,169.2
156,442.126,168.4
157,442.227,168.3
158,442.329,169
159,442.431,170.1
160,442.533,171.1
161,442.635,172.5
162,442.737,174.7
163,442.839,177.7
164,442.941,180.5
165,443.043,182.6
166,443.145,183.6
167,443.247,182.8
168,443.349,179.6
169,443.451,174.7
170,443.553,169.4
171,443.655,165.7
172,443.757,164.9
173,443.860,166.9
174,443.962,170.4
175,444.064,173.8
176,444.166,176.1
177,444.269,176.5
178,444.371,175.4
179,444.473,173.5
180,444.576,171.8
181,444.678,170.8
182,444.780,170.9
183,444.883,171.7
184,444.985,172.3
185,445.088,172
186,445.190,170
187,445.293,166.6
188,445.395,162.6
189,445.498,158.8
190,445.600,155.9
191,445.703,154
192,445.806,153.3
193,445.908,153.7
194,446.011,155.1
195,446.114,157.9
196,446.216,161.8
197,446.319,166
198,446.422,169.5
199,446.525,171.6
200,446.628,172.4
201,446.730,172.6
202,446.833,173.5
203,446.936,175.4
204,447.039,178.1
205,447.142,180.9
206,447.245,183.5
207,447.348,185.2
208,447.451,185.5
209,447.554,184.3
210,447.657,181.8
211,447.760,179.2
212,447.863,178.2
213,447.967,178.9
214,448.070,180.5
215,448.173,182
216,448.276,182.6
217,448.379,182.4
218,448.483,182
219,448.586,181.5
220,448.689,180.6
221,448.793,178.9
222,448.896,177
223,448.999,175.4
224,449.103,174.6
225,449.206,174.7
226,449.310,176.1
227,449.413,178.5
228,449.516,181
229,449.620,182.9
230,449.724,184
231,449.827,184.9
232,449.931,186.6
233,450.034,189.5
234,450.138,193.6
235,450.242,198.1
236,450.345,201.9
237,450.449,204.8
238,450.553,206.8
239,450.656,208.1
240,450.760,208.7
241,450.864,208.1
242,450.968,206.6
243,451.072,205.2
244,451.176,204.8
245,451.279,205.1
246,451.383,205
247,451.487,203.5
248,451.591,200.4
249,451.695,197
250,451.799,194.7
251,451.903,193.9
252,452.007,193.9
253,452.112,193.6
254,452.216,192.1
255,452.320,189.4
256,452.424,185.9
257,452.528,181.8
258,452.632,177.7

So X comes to 0.15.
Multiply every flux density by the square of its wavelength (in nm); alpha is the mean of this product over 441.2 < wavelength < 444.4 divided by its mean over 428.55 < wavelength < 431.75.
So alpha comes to 1.6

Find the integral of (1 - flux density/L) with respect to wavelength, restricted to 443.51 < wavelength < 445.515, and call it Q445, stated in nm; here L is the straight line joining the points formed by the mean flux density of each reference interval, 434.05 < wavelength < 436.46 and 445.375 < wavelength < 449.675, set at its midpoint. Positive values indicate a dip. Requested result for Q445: 0.00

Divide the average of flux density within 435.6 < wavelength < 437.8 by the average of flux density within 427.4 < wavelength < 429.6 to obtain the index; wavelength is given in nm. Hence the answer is 1.3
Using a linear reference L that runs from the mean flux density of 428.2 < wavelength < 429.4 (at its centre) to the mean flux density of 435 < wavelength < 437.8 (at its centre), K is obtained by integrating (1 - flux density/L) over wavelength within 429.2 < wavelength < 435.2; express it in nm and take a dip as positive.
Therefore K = 0.39 nm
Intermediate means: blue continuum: 126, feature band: 134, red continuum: 163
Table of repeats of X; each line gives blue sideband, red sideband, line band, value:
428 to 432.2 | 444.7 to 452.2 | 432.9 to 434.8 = -0.260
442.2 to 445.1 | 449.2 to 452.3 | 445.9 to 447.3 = 0.098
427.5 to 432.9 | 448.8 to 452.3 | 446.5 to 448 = 0.029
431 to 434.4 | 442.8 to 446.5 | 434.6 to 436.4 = -0.182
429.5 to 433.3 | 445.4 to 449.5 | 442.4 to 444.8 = -0.179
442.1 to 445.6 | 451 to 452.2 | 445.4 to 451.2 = 0.229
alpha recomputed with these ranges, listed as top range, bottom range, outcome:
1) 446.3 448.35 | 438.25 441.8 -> 1.17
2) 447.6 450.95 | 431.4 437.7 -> 1.30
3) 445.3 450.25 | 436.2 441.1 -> 1.17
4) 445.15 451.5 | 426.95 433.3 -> 1.55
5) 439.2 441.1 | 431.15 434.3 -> 1.17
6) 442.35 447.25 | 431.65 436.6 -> 1.16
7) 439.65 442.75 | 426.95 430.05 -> 1.39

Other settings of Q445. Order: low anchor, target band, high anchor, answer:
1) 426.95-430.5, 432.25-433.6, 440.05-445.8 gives -0.10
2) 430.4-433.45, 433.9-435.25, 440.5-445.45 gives -0.12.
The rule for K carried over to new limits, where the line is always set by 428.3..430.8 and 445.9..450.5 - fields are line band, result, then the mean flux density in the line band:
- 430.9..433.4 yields -0.237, 137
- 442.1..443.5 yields -0.127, 176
